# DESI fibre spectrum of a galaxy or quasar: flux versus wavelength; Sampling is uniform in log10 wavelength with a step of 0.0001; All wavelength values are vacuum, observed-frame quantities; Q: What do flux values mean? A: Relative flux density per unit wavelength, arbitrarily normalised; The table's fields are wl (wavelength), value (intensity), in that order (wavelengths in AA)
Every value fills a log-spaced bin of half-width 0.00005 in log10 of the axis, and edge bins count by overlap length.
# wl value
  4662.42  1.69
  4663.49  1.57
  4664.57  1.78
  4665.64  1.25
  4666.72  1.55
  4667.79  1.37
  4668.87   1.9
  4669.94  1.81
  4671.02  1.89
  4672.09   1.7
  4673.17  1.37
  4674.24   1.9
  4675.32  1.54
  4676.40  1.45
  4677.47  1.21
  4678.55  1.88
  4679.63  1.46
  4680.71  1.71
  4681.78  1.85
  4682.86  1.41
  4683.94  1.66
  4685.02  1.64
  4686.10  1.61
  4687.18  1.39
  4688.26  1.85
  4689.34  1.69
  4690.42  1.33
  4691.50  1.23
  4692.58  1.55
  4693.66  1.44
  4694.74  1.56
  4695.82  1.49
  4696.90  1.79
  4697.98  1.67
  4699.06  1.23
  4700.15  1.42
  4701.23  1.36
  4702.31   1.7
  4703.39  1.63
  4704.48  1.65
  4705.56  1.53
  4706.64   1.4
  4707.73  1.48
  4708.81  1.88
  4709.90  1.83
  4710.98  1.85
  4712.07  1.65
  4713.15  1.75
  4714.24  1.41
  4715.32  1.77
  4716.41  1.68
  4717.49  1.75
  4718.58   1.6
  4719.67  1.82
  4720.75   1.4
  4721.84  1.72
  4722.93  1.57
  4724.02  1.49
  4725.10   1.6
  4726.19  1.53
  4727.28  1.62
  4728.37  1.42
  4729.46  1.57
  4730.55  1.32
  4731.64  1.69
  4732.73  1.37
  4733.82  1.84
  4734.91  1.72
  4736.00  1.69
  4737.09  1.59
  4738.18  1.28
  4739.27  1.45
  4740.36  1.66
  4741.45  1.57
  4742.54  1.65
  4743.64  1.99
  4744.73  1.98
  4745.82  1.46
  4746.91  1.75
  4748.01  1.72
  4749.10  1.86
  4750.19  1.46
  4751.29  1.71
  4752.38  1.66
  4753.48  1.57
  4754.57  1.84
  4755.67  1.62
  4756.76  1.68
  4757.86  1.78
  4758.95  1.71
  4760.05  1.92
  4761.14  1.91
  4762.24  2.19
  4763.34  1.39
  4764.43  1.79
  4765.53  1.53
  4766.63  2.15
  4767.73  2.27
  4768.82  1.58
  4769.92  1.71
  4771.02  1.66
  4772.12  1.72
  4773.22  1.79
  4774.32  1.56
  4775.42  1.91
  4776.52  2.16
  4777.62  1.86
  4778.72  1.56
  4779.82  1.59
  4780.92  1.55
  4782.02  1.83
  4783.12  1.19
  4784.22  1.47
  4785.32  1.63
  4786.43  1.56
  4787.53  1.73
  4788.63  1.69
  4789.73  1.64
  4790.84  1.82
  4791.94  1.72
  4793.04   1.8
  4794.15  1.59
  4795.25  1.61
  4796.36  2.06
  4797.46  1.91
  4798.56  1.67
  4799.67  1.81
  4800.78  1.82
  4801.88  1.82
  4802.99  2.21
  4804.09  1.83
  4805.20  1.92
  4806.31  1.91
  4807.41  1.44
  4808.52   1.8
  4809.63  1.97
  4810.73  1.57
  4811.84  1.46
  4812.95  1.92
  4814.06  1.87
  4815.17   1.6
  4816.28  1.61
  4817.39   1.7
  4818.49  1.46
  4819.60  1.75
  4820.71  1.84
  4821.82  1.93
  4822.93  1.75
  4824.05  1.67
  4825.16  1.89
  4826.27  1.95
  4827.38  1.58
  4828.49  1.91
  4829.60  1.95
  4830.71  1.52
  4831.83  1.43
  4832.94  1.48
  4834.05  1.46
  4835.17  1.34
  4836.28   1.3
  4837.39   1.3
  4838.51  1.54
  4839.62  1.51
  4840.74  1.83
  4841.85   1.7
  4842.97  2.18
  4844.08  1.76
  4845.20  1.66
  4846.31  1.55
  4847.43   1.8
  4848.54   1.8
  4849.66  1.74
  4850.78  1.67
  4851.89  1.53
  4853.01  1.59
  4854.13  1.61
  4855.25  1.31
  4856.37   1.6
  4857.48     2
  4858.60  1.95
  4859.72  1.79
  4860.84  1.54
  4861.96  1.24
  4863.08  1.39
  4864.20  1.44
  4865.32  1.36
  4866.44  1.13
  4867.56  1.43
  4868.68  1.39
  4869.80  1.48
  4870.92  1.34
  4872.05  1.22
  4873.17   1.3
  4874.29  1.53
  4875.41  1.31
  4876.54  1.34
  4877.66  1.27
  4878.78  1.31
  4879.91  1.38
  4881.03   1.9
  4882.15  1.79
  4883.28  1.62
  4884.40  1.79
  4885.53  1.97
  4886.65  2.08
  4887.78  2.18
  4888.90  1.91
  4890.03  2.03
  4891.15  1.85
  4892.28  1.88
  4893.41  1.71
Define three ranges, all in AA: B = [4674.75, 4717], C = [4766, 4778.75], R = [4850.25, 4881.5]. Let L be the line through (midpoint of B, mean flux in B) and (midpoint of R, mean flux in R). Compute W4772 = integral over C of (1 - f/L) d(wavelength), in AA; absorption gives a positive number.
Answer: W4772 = -2.5 AA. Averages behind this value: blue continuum 1.58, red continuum 1.48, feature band 1.84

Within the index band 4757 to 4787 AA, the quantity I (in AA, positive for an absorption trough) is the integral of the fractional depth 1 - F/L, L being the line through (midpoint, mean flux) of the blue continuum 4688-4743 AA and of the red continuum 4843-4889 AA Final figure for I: -2.9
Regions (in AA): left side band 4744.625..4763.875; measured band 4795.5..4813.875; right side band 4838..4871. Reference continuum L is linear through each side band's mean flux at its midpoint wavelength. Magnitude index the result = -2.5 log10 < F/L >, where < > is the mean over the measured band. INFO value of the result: -0.10 mag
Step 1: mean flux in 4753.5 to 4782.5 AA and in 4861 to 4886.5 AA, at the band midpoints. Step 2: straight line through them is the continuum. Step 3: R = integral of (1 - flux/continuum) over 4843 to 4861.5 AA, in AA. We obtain -2.0 AA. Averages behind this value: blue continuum 1.78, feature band 1.69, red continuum 1.46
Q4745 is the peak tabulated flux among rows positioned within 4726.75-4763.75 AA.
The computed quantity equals 2.19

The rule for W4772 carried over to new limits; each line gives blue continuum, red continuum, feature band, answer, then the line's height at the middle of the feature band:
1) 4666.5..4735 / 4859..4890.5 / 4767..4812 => -4.9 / 1.57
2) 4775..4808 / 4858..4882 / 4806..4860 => -3.5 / 1.58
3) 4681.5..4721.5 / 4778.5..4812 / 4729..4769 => -1.1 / 1.66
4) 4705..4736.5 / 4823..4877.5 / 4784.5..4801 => -1.5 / 1.59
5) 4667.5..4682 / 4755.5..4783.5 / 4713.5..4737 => 1.5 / 1.71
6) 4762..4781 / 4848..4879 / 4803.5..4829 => -1.9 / 1.63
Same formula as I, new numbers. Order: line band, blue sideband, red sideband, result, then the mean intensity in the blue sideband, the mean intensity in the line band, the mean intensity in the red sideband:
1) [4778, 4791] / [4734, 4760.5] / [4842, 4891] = 0.45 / 1.68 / 1.6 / 1.61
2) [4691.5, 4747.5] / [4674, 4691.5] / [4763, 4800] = 1.14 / 1.58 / 1.6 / 1.72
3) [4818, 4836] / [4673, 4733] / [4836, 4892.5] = -0.82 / 1.58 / 1.68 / 1.61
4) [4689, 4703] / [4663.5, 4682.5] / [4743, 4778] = 1.40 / 1.62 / 1.5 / 1.78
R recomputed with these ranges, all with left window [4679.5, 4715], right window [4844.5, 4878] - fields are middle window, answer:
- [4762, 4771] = -1.46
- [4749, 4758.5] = -0.74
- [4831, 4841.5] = 0.35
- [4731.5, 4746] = -0.72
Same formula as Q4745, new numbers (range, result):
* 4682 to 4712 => 1.88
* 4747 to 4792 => 2.27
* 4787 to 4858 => 2.21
